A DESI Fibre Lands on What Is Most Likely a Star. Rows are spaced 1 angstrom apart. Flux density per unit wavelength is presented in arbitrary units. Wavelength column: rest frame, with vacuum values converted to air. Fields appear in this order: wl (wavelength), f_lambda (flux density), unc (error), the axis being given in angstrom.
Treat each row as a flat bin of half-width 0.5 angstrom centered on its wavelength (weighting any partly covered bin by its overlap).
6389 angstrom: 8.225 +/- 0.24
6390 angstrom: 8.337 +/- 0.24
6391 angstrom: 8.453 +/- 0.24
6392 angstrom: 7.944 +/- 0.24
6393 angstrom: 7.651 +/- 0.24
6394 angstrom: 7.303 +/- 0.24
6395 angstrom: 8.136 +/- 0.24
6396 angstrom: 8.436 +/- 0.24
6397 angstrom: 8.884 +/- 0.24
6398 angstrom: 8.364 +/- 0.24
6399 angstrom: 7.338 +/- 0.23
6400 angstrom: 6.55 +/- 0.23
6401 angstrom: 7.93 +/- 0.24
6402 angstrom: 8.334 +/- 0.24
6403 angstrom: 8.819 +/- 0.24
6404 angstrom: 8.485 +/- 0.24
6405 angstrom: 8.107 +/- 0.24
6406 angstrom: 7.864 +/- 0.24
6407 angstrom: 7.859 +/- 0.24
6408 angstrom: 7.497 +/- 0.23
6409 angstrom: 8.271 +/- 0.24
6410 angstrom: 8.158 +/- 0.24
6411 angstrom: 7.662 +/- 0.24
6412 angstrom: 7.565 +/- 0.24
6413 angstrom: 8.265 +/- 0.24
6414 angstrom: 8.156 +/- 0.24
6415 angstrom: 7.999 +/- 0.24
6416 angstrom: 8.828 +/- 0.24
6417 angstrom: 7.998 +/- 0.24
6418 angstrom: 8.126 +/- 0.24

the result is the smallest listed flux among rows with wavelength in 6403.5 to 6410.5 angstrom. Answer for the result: 7.497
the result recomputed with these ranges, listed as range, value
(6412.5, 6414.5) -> 8.156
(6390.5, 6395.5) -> 7.303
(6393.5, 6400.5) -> 6.55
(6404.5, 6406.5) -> 7.864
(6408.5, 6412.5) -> 7.565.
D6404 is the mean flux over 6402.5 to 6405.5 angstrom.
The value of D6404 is 8.47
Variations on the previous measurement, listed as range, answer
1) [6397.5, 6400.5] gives 7.42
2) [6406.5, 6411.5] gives 7.89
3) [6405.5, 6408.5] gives 7.74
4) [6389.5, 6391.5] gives 8.39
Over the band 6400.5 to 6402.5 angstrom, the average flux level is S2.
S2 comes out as 8.13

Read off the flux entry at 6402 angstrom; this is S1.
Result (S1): 8.334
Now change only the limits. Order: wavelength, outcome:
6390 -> 8.337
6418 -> 8.126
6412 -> 7.565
